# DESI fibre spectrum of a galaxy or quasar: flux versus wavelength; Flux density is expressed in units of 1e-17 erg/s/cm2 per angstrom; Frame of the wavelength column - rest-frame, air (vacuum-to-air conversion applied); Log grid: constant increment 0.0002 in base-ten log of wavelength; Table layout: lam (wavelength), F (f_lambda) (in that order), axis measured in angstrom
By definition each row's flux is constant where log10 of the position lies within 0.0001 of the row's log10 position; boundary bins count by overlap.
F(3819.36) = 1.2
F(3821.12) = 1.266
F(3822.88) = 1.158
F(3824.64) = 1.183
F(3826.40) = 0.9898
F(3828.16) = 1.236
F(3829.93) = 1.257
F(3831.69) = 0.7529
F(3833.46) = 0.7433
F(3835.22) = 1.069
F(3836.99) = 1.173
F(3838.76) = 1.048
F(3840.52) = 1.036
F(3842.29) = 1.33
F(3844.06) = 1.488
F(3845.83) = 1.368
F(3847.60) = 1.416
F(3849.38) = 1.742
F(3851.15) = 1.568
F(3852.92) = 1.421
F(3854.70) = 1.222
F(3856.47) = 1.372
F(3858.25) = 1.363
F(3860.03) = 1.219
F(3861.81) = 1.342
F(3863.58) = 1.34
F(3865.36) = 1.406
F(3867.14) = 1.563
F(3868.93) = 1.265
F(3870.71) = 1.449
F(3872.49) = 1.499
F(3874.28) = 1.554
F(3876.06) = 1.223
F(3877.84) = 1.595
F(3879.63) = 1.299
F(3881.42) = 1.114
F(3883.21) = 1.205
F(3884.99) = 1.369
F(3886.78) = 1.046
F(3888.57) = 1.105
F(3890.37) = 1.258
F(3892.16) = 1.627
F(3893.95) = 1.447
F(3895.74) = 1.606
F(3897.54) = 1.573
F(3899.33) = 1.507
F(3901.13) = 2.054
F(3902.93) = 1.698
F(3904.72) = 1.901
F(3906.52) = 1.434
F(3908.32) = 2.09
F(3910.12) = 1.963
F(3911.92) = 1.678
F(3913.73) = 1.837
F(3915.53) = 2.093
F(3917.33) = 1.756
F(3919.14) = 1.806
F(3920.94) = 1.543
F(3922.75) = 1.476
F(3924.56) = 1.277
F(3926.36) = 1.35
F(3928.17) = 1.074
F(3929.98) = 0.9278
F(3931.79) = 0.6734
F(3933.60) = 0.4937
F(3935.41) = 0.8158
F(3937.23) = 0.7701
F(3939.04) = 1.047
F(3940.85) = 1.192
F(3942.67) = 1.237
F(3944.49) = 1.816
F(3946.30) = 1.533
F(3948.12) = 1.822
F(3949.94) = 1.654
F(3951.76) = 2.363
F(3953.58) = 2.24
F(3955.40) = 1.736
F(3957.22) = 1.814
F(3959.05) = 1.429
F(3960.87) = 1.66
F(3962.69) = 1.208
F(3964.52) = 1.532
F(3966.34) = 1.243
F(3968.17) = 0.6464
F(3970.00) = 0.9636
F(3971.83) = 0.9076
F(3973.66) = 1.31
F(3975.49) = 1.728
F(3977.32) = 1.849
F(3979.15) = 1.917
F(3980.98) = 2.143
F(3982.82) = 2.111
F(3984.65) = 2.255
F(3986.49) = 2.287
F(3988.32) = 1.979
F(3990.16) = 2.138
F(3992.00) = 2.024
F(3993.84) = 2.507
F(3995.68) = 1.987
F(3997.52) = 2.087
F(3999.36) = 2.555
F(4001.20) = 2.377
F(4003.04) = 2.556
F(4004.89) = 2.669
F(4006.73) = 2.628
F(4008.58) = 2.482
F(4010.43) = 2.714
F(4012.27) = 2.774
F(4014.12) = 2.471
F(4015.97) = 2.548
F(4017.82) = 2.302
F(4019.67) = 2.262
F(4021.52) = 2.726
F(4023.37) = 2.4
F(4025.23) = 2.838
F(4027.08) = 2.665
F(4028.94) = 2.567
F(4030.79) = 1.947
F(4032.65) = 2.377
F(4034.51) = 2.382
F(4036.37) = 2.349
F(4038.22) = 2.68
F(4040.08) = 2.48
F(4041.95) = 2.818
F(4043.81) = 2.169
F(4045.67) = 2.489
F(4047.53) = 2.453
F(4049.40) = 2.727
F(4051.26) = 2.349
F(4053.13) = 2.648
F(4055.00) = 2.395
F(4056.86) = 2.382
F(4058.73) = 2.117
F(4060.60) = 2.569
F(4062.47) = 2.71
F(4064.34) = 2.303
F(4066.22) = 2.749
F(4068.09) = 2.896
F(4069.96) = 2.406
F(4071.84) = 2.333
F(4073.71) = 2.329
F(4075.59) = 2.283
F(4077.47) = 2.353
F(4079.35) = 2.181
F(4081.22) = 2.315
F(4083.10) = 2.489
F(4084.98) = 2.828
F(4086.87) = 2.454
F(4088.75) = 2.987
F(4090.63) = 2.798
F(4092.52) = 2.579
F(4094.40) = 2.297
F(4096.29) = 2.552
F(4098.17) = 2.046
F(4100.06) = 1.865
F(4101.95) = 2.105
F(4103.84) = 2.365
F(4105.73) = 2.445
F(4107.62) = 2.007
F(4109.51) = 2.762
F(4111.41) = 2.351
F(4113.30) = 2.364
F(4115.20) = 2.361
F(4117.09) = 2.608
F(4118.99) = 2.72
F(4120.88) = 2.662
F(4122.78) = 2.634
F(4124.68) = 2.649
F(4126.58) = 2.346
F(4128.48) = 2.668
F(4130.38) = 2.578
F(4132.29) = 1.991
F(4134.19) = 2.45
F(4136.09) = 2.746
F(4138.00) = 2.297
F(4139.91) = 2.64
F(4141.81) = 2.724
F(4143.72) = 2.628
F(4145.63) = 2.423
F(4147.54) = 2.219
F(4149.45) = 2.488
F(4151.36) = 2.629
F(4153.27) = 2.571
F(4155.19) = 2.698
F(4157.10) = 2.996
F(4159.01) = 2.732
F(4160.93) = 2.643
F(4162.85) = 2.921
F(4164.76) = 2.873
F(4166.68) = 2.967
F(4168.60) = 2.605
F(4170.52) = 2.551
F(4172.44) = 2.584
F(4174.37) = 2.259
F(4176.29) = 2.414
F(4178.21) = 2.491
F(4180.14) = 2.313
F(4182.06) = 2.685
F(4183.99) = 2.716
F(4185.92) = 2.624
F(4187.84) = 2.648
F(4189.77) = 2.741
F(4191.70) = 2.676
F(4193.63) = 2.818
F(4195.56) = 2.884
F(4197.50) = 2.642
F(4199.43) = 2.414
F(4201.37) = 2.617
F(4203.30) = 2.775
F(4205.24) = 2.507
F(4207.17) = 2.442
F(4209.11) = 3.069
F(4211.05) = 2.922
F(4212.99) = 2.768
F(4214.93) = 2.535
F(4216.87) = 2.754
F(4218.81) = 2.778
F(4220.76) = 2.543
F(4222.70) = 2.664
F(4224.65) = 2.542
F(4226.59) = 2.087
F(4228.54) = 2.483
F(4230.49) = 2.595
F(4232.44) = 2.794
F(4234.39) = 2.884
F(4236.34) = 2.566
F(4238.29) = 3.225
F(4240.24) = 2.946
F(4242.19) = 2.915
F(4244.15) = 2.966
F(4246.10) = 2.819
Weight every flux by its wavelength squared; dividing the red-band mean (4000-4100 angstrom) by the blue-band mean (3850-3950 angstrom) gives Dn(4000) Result 1.89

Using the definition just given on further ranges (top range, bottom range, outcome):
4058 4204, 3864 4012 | 1.69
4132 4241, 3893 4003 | 1.80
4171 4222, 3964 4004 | 1.56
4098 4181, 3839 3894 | 2.12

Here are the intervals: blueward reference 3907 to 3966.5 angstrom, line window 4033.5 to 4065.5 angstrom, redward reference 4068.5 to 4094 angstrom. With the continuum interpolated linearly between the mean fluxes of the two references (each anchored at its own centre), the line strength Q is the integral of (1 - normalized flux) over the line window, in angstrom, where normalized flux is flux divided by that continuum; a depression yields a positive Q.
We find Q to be -2.86 angstrom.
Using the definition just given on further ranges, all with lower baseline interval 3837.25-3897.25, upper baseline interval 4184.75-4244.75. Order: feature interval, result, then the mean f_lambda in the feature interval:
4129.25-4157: -1.09 angstrom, 2.52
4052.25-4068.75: -3.26 angstrom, 2.52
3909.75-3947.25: 5.84 angstrom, 1.34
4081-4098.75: -2.67 angstrom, 2.55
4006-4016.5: -3.77 angstrom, 2.6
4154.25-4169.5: -1.87 angstrom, 2.81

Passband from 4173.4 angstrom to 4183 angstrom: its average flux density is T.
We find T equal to 2.43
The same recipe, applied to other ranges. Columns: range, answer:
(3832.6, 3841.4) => 1.02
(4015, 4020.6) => 2.37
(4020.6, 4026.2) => 2.65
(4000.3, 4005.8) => 2.53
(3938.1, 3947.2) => 1.36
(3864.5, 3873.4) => 1.44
